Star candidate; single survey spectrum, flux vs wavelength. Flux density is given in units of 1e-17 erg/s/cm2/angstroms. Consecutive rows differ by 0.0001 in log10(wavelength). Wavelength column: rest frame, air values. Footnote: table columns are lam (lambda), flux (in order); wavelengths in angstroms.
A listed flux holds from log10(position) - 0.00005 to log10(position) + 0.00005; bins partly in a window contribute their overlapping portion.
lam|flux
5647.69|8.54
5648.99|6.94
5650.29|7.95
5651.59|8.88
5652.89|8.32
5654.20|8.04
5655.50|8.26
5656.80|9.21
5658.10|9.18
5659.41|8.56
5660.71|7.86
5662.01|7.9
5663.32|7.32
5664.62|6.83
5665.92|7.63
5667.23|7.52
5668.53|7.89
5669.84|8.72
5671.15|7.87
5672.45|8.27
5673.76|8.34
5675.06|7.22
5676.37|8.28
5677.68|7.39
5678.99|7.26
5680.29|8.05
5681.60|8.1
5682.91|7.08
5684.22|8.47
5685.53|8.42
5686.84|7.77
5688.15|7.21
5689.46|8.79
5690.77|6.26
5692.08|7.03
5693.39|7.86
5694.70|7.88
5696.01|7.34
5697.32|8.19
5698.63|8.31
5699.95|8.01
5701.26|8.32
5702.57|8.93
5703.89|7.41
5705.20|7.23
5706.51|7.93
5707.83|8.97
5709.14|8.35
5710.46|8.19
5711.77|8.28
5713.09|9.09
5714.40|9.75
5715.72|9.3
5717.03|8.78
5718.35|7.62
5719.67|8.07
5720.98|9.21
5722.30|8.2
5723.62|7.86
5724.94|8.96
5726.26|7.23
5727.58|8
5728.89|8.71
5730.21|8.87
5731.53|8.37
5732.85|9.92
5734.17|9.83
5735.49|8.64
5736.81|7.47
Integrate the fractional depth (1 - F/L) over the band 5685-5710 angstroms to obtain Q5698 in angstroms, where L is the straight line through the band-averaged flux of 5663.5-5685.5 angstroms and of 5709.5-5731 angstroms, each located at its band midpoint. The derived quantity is 0.8 angstroms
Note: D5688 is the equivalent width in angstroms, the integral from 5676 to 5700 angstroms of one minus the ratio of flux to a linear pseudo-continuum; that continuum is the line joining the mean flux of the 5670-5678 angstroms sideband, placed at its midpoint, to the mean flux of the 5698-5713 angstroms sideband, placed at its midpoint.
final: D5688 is 0.9 angstroms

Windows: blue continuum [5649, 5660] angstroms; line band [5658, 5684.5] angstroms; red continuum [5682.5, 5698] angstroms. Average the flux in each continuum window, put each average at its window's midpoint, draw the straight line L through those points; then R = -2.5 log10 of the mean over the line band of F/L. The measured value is 0.03 mag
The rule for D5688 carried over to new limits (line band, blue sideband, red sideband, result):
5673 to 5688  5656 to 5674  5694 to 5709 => 0.4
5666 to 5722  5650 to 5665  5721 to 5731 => 1.4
